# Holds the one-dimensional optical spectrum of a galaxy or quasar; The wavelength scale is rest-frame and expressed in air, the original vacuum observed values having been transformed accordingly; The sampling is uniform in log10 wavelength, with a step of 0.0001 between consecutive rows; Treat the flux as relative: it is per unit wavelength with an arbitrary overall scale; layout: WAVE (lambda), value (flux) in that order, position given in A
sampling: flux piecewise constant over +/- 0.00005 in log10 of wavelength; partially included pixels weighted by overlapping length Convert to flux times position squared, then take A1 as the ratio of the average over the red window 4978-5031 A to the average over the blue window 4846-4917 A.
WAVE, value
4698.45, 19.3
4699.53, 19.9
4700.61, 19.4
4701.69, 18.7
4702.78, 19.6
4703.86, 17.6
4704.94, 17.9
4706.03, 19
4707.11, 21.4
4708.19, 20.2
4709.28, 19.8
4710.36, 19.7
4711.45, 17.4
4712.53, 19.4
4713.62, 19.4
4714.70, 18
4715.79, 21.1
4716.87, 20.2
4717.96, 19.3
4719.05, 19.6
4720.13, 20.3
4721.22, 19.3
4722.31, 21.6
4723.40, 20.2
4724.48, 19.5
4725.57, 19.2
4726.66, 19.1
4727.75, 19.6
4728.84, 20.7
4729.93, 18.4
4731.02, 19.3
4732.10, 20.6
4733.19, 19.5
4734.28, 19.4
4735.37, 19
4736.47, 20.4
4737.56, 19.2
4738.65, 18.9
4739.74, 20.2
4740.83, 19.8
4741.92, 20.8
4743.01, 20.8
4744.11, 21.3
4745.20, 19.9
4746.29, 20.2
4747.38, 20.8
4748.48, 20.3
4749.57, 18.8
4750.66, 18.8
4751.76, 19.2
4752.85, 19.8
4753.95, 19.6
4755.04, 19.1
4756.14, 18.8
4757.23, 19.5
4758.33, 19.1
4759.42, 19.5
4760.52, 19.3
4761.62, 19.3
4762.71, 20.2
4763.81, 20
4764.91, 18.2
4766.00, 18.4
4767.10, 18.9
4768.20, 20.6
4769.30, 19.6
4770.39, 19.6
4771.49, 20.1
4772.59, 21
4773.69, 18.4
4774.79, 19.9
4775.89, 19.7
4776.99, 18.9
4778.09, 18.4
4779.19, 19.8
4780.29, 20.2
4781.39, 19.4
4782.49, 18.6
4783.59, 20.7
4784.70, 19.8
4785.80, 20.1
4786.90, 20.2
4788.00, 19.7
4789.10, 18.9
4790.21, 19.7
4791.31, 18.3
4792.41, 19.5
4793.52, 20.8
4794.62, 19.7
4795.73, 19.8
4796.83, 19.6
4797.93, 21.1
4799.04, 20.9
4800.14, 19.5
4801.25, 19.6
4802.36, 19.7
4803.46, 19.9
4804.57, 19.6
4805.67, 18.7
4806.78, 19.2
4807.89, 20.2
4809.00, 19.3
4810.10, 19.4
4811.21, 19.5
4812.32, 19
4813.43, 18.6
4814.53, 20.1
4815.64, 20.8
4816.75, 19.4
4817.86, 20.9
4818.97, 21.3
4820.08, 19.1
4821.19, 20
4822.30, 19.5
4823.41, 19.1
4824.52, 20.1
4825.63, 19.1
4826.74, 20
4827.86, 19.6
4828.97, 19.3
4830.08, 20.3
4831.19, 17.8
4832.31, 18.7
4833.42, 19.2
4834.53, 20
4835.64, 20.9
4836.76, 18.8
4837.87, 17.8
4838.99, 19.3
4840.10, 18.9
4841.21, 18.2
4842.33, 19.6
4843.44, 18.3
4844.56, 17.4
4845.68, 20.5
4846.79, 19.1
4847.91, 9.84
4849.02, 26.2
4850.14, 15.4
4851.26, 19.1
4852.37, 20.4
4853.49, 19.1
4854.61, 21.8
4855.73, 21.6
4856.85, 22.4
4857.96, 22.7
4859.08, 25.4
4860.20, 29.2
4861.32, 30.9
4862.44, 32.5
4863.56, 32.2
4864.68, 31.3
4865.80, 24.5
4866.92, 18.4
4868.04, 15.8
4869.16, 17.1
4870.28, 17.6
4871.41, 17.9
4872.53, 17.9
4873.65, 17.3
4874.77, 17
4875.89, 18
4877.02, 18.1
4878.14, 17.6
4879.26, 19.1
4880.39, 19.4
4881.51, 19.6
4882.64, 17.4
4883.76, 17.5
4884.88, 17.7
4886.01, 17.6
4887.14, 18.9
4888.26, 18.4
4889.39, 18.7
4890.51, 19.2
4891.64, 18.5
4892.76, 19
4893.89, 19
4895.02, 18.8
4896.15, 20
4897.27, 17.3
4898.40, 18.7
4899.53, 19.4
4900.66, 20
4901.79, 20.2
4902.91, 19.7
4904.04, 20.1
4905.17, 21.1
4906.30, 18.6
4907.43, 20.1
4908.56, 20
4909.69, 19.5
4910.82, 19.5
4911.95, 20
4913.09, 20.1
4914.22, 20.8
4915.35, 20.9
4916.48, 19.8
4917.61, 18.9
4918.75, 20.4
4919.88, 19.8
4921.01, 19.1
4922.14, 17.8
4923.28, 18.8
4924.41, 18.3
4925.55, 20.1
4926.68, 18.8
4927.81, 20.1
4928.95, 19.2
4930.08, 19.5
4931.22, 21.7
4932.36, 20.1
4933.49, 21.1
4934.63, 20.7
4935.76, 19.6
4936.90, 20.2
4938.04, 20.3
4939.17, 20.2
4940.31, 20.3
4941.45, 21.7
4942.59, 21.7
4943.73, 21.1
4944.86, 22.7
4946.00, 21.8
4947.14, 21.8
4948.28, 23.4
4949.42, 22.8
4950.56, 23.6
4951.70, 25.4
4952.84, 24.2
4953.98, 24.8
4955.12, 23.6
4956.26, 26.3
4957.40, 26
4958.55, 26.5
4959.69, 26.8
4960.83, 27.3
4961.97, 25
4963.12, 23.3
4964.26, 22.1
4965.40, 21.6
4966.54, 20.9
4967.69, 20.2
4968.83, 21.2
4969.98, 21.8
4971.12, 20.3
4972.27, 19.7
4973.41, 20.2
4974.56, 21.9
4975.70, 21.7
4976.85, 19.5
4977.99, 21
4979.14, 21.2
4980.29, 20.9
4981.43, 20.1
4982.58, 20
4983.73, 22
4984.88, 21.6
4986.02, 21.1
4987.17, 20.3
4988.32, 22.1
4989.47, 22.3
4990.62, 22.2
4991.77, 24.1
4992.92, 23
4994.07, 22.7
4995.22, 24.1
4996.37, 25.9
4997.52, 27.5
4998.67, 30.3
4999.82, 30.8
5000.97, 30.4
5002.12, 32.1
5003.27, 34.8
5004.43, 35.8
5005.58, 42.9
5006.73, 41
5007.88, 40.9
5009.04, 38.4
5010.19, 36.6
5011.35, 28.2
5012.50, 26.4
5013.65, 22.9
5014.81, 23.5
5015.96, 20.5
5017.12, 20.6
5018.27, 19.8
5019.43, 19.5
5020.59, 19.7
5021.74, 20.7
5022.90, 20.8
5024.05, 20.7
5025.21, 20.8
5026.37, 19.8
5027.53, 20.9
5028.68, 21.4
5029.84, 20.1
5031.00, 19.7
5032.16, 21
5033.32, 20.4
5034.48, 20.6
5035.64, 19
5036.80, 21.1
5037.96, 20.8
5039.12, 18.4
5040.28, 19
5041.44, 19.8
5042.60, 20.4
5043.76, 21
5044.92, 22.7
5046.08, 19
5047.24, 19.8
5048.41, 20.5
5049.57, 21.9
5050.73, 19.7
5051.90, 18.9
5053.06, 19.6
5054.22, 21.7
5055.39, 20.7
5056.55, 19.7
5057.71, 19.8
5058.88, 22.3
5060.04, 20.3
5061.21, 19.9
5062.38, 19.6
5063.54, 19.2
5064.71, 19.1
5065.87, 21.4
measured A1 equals 1.32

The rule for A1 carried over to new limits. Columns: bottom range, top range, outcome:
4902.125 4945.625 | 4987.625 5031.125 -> 1.35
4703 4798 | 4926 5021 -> 1.34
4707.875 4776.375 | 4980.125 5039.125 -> 1.40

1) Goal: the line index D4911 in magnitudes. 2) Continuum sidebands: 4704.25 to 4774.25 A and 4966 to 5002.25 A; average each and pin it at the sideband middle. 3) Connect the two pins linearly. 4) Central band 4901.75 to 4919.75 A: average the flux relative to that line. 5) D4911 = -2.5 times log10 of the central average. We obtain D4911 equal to 0.10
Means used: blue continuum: 19.6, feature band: 20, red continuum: 22.8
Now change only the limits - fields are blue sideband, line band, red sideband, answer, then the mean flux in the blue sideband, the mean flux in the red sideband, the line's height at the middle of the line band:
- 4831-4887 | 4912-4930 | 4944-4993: 0.104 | 20.2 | 22.5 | 21.5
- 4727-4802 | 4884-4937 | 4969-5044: 0.141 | 19.7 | 23.8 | 22.2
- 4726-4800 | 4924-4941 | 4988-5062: 0.117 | 19.7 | 23.8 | 22.3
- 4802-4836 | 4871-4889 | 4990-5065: 0.151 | 19.6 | 23.6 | 20.8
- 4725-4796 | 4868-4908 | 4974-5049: 0.170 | 19.6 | 23.8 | 21.8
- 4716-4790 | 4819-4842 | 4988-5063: 0.080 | 19.7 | 23.7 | 20.8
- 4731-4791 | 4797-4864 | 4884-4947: -0.039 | 19.6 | 19.7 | 19.7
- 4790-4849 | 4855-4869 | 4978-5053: -0.237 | 19.4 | 23.8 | 20.3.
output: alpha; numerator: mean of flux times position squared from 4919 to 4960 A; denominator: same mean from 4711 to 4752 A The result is 1.20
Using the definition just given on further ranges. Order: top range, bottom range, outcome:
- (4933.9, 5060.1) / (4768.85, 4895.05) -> 1.24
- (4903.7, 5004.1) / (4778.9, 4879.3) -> 1.16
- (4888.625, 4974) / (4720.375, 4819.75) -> 1.14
